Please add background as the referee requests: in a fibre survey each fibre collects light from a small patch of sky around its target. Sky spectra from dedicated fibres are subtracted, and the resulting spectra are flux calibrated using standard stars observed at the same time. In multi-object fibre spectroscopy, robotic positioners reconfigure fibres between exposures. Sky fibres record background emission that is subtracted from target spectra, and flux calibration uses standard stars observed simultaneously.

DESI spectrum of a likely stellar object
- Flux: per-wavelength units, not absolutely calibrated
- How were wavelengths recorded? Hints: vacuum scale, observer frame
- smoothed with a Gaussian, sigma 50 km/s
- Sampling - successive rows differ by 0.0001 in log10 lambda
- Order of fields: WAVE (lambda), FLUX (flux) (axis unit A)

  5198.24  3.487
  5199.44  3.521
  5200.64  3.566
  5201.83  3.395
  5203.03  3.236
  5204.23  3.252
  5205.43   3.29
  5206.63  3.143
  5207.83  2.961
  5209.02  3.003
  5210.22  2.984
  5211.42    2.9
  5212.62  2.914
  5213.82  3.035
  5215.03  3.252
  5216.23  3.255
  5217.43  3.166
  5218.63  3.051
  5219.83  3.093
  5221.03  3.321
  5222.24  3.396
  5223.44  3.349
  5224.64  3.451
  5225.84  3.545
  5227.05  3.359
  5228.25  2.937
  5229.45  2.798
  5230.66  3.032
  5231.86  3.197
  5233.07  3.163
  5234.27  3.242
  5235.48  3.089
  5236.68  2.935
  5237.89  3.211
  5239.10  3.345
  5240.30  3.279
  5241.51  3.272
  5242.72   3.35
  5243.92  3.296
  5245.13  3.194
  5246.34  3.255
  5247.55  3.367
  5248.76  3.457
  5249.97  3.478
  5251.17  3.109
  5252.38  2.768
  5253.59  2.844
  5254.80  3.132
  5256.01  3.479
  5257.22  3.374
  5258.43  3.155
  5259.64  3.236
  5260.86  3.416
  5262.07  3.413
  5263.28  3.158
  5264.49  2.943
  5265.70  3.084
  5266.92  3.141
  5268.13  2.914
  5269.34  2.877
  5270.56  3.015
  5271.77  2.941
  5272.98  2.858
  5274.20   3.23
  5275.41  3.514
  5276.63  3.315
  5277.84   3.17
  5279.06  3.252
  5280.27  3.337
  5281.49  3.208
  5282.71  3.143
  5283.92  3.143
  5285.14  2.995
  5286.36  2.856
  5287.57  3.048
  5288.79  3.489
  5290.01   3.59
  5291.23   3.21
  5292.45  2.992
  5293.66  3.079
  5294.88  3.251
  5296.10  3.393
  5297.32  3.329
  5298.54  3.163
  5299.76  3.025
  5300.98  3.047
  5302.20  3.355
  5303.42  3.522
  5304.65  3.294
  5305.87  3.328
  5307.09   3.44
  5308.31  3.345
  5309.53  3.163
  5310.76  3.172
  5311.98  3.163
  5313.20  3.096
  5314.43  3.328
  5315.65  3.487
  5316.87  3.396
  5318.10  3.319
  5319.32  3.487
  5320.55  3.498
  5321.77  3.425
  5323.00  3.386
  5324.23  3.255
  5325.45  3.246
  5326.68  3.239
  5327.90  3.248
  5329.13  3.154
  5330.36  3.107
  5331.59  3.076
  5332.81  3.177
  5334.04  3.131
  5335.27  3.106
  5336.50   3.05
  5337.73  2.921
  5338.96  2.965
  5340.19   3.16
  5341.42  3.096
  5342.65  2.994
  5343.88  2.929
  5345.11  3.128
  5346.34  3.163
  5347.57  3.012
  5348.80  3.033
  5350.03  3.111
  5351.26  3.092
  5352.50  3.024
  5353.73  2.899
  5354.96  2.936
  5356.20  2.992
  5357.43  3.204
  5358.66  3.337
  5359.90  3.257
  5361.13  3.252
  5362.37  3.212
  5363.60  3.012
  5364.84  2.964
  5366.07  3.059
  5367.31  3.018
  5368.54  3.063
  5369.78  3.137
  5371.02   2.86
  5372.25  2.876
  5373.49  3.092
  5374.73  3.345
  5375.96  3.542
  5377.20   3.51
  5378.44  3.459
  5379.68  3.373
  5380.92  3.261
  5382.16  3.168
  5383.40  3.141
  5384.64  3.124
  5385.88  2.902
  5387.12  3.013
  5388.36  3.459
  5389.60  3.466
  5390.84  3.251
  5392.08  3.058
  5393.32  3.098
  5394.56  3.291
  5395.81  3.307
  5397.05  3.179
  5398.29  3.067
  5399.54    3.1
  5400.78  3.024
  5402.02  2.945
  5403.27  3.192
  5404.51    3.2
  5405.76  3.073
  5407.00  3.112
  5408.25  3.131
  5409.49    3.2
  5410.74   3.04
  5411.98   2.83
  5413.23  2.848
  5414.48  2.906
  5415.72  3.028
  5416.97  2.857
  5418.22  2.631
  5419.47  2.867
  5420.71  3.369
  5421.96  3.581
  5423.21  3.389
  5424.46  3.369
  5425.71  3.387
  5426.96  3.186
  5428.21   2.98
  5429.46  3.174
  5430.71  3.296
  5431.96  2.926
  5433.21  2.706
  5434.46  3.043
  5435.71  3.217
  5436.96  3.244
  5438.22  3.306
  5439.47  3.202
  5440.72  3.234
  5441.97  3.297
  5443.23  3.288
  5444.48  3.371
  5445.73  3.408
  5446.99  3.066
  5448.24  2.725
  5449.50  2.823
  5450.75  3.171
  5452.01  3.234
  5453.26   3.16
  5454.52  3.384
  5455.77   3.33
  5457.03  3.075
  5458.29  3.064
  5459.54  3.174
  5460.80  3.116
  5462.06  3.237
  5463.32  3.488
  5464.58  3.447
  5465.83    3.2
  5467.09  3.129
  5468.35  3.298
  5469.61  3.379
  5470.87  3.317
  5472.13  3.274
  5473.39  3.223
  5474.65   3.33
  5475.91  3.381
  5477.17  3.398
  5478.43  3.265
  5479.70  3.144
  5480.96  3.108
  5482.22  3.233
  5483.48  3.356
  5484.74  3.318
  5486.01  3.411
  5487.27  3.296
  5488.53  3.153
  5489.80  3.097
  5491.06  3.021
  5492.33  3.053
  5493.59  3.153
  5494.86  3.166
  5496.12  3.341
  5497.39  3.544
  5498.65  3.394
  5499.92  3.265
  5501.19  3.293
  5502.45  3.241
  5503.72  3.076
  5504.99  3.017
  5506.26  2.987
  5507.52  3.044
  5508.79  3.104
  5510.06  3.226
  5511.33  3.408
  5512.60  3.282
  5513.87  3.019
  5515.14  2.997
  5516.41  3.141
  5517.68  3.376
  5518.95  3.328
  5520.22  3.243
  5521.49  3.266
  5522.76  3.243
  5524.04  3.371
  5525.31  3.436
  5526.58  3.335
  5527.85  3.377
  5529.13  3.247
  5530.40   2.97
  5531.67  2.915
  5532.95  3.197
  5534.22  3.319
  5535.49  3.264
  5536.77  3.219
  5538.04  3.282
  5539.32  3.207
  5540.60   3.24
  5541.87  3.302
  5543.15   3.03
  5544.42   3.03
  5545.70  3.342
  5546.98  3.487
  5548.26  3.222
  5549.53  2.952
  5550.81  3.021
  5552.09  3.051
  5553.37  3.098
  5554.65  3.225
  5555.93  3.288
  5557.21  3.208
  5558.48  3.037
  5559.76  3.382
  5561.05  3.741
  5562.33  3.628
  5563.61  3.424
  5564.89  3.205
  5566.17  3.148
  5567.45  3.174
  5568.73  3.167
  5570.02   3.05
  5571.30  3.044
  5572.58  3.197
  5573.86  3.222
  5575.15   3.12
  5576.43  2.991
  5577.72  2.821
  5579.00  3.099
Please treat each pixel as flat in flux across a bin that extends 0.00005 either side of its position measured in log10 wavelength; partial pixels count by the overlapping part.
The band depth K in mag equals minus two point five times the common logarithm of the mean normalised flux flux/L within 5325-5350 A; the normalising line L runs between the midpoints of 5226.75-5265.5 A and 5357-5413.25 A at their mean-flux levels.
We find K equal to 0.03 mag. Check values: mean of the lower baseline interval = 3.19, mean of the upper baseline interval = 3.16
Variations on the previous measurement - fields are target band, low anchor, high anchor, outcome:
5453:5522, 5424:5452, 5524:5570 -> -0.01 mag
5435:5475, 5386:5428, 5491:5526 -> -0.02 mag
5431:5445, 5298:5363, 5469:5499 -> 0.02 mag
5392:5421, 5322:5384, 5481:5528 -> 0.04 mag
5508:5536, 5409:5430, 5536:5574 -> -0.01 mag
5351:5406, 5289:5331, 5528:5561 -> 0.04 mag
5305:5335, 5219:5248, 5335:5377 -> -0.05 mag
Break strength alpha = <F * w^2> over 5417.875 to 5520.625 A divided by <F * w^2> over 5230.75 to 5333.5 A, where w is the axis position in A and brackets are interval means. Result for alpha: 1.1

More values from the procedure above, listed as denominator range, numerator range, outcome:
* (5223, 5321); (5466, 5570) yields 1.10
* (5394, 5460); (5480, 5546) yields 1.06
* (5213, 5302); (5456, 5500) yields 1.11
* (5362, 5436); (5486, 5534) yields 1.07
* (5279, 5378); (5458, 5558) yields 1.08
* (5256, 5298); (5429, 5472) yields 1.07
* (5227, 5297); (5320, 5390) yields 1.03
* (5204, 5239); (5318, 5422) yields 1.05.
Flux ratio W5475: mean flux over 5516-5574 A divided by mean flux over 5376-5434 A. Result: 1.03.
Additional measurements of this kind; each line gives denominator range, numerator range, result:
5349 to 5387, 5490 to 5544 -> 1.02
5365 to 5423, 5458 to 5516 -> 1.03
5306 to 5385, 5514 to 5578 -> 1.01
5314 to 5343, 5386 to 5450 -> 0.97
